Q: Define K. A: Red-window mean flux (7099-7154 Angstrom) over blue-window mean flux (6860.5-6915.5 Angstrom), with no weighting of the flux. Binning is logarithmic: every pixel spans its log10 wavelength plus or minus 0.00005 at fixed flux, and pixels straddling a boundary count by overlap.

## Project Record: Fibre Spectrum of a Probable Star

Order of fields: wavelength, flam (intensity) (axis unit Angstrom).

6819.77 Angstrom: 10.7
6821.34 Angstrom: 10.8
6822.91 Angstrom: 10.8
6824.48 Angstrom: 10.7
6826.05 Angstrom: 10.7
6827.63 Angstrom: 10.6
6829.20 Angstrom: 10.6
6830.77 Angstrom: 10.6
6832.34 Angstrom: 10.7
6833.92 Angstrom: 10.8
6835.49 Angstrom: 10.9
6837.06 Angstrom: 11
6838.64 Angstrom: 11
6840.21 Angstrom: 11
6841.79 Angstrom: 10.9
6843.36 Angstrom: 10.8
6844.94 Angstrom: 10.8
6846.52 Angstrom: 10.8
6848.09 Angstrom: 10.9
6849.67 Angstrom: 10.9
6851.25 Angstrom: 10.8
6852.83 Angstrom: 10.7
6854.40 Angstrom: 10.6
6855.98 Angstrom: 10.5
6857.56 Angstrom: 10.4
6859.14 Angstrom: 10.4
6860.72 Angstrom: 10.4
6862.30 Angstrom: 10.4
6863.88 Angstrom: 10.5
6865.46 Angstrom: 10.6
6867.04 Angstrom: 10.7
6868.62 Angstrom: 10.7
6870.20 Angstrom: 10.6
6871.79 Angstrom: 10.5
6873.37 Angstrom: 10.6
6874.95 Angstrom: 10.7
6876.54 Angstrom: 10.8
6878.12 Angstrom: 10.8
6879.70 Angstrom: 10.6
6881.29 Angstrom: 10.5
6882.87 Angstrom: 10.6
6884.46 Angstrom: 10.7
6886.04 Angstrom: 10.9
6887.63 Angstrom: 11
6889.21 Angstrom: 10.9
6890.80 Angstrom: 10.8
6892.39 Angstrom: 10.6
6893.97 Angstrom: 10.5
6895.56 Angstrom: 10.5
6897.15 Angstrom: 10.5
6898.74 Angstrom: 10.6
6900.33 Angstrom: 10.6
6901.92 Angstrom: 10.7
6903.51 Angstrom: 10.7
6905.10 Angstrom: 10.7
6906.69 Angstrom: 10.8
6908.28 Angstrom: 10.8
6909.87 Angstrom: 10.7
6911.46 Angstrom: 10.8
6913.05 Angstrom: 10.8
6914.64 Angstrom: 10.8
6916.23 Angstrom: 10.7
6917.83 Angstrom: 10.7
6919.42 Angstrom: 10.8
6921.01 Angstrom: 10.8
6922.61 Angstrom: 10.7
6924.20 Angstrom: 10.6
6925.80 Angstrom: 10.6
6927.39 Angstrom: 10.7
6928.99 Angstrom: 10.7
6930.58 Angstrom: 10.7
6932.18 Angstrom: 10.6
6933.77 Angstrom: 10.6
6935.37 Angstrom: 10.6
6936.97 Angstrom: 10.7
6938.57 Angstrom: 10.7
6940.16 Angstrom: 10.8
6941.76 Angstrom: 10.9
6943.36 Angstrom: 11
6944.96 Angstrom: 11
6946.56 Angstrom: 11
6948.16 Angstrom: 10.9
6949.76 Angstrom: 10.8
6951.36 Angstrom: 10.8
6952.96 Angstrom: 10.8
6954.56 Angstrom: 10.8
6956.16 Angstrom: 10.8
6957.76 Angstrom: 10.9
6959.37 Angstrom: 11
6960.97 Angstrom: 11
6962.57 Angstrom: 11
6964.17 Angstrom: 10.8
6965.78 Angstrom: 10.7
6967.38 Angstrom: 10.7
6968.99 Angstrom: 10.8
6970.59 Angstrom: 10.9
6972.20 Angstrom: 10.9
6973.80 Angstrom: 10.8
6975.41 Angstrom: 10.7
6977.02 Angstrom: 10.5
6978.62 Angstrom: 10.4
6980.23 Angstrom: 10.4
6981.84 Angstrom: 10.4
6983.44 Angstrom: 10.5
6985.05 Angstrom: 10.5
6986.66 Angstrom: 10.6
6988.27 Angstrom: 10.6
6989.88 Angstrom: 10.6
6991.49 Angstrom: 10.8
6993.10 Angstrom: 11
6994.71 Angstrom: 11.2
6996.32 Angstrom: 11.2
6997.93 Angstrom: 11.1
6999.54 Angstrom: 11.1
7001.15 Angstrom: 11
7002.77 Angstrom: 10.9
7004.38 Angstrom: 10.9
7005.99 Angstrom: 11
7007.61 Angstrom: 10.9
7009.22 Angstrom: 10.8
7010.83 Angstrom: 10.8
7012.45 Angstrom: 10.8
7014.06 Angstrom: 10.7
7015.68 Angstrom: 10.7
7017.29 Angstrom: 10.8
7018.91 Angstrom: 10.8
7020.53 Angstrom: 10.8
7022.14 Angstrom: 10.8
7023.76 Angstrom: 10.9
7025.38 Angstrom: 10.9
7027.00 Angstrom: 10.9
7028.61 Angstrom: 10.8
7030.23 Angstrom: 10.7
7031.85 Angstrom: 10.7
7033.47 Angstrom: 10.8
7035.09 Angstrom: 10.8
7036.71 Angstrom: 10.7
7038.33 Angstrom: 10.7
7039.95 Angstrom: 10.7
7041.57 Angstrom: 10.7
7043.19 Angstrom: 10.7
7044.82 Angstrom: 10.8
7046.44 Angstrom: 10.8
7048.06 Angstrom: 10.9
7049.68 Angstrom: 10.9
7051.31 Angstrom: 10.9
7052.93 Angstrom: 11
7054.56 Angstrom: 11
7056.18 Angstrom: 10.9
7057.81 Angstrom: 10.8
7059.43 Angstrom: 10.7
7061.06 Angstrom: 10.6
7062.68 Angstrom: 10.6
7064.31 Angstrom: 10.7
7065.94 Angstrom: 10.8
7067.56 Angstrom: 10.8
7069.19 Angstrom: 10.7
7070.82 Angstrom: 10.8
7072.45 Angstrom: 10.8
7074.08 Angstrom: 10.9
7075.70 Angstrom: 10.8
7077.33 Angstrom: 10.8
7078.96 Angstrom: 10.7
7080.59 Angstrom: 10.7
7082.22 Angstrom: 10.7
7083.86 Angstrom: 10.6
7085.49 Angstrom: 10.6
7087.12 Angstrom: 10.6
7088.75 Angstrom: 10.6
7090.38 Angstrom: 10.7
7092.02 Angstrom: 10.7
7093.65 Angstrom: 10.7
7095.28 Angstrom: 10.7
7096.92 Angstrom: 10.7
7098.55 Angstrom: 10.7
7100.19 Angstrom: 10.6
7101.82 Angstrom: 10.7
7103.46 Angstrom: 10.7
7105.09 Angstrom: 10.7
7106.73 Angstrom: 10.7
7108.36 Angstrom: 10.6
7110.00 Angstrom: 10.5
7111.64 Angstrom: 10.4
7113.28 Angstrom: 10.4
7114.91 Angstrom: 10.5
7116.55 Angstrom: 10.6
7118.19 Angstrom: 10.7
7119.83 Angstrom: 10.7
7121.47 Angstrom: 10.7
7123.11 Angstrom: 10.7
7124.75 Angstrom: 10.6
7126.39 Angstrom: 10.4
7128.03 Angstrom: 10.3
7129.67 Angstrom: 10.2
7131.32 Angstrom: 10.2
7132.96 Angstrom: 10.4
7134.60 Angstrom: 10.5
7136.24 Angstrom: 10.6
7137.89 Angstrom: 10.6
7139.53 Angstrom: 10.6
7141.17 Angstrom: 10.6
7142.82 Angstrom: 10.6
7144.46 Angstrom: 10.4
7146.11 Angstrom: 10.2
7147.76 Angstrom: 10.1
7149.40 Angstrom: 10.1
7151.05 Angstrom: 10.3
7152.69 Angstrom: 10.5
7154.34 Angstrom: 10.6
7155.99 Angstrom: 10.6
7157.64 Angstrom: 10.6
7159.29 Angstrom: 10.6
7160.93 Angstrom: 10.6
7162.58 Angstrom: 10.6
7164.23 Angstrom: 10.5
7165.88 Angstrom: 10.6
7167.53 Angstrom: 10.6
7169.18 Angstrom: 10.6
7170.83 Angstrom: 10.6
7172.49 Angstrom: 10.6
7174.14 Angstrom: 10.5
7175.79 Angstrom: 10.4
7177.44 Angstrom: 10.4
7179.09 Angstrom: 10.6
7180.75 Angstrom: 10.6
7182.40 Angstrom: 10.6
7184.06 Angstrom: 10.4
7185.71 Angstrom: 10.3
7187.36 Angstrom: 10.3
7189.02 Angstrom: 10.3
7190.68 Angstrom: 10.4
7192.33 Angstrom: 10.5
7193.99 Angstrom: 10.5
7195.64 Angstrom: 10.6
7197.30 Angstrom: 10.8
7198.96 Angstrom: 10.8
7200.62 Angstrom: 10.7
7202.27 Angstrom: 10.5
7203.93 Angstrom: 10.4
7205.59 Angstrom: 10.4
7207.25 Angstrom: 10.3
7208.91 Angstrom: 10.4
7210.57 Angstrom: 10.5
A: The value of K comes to 0.98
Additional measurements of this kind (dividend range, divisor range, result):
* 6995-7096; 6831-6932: 1.01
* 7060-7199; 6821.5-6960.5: 0.99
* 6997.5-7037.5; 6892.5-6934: 1.01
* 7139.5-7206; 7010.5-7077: 0.97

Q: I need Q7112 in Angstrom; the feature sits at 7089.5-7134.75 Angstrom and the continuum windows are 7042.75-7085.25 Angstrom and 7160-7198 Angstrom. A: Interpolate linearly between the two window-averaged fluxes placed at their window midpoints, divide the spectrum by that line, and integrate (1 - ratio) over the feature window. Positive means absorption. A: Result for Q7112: 0.42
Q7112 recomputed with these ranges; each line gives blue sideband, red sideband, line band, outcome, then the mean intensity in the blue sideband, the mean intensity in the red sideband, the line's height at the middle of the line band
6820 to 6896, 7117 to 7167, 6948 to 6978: -0.5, 10.7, 10.5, 10.6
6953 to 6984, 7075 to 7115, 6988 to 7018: -0.5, 10.7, 10.6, 10.7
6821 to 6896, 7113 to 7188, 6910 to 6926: -0.1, 10.7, 10.5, 10.7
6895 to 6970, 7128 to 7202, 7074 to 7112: -0.3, 10.8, 10.5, 10.6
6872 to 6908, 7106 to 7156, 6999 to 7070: -1.7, 10.7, 10.5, 10.6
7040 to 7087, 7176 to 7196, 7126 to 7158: 0.5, 10.8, 10.5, 10.6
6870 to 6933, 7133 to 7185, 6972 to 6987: 0.1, 10.7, 10.5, 10.6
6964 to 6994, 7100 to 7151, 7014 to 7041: -0.4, 10.7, 10.5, 10.6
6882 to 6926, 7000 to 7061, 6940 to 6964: -0.3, 10.7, 10.8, 10.8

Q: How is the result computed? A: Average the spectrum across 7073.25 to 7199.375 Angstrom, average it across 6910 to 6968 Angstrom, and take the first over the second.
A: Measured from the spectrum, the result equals 1.0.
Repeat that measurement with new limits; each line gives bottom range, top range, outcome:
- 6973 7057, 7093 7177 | 0.98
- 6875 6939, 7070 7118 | 1.00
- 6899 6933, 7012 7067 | 1.01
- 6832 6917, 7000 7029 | 1.01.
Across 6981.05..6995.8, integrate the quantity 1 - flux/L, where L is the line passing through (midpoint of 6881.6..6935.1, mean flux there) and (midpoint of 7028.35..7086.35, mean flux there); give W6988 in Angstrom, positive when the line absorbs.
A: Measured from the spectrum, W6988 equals 0.0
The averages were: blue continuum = 10.7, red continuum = 10.8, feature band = 10.7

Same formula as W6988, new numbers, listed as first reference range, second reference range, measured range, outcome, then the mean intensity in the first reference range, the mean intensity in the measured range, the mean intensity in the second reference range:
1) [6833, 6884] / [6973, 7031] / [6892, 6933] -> 0.2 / 10.7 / 10.7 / 10.8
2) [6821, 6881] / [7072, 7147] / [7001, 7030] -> -0.6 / 10.7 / 10.8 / 10.6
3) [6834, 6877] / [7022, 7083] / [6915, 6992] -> 0.1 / 10.7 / 10.7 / 10.8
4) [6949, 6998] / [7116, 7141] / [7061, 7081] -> -0.3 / 10.8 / 10.8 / 10.5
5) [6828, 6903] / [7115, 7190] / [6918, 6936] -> 0.0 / 10.7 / 10.7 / 10.5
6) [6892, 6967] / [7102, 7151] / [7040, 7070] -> -0.6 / 10.8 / 10.8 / 10.5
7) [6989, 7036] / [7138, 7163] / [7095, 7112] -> -0.1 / 10.9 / 10.6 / 10.5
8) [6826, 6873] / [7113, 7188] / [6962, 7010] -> -0.8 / 10.7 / 10.8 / 10.5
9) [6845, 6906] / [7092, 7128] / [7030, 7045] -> -0.1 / 10.7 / 10.7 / 10.6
